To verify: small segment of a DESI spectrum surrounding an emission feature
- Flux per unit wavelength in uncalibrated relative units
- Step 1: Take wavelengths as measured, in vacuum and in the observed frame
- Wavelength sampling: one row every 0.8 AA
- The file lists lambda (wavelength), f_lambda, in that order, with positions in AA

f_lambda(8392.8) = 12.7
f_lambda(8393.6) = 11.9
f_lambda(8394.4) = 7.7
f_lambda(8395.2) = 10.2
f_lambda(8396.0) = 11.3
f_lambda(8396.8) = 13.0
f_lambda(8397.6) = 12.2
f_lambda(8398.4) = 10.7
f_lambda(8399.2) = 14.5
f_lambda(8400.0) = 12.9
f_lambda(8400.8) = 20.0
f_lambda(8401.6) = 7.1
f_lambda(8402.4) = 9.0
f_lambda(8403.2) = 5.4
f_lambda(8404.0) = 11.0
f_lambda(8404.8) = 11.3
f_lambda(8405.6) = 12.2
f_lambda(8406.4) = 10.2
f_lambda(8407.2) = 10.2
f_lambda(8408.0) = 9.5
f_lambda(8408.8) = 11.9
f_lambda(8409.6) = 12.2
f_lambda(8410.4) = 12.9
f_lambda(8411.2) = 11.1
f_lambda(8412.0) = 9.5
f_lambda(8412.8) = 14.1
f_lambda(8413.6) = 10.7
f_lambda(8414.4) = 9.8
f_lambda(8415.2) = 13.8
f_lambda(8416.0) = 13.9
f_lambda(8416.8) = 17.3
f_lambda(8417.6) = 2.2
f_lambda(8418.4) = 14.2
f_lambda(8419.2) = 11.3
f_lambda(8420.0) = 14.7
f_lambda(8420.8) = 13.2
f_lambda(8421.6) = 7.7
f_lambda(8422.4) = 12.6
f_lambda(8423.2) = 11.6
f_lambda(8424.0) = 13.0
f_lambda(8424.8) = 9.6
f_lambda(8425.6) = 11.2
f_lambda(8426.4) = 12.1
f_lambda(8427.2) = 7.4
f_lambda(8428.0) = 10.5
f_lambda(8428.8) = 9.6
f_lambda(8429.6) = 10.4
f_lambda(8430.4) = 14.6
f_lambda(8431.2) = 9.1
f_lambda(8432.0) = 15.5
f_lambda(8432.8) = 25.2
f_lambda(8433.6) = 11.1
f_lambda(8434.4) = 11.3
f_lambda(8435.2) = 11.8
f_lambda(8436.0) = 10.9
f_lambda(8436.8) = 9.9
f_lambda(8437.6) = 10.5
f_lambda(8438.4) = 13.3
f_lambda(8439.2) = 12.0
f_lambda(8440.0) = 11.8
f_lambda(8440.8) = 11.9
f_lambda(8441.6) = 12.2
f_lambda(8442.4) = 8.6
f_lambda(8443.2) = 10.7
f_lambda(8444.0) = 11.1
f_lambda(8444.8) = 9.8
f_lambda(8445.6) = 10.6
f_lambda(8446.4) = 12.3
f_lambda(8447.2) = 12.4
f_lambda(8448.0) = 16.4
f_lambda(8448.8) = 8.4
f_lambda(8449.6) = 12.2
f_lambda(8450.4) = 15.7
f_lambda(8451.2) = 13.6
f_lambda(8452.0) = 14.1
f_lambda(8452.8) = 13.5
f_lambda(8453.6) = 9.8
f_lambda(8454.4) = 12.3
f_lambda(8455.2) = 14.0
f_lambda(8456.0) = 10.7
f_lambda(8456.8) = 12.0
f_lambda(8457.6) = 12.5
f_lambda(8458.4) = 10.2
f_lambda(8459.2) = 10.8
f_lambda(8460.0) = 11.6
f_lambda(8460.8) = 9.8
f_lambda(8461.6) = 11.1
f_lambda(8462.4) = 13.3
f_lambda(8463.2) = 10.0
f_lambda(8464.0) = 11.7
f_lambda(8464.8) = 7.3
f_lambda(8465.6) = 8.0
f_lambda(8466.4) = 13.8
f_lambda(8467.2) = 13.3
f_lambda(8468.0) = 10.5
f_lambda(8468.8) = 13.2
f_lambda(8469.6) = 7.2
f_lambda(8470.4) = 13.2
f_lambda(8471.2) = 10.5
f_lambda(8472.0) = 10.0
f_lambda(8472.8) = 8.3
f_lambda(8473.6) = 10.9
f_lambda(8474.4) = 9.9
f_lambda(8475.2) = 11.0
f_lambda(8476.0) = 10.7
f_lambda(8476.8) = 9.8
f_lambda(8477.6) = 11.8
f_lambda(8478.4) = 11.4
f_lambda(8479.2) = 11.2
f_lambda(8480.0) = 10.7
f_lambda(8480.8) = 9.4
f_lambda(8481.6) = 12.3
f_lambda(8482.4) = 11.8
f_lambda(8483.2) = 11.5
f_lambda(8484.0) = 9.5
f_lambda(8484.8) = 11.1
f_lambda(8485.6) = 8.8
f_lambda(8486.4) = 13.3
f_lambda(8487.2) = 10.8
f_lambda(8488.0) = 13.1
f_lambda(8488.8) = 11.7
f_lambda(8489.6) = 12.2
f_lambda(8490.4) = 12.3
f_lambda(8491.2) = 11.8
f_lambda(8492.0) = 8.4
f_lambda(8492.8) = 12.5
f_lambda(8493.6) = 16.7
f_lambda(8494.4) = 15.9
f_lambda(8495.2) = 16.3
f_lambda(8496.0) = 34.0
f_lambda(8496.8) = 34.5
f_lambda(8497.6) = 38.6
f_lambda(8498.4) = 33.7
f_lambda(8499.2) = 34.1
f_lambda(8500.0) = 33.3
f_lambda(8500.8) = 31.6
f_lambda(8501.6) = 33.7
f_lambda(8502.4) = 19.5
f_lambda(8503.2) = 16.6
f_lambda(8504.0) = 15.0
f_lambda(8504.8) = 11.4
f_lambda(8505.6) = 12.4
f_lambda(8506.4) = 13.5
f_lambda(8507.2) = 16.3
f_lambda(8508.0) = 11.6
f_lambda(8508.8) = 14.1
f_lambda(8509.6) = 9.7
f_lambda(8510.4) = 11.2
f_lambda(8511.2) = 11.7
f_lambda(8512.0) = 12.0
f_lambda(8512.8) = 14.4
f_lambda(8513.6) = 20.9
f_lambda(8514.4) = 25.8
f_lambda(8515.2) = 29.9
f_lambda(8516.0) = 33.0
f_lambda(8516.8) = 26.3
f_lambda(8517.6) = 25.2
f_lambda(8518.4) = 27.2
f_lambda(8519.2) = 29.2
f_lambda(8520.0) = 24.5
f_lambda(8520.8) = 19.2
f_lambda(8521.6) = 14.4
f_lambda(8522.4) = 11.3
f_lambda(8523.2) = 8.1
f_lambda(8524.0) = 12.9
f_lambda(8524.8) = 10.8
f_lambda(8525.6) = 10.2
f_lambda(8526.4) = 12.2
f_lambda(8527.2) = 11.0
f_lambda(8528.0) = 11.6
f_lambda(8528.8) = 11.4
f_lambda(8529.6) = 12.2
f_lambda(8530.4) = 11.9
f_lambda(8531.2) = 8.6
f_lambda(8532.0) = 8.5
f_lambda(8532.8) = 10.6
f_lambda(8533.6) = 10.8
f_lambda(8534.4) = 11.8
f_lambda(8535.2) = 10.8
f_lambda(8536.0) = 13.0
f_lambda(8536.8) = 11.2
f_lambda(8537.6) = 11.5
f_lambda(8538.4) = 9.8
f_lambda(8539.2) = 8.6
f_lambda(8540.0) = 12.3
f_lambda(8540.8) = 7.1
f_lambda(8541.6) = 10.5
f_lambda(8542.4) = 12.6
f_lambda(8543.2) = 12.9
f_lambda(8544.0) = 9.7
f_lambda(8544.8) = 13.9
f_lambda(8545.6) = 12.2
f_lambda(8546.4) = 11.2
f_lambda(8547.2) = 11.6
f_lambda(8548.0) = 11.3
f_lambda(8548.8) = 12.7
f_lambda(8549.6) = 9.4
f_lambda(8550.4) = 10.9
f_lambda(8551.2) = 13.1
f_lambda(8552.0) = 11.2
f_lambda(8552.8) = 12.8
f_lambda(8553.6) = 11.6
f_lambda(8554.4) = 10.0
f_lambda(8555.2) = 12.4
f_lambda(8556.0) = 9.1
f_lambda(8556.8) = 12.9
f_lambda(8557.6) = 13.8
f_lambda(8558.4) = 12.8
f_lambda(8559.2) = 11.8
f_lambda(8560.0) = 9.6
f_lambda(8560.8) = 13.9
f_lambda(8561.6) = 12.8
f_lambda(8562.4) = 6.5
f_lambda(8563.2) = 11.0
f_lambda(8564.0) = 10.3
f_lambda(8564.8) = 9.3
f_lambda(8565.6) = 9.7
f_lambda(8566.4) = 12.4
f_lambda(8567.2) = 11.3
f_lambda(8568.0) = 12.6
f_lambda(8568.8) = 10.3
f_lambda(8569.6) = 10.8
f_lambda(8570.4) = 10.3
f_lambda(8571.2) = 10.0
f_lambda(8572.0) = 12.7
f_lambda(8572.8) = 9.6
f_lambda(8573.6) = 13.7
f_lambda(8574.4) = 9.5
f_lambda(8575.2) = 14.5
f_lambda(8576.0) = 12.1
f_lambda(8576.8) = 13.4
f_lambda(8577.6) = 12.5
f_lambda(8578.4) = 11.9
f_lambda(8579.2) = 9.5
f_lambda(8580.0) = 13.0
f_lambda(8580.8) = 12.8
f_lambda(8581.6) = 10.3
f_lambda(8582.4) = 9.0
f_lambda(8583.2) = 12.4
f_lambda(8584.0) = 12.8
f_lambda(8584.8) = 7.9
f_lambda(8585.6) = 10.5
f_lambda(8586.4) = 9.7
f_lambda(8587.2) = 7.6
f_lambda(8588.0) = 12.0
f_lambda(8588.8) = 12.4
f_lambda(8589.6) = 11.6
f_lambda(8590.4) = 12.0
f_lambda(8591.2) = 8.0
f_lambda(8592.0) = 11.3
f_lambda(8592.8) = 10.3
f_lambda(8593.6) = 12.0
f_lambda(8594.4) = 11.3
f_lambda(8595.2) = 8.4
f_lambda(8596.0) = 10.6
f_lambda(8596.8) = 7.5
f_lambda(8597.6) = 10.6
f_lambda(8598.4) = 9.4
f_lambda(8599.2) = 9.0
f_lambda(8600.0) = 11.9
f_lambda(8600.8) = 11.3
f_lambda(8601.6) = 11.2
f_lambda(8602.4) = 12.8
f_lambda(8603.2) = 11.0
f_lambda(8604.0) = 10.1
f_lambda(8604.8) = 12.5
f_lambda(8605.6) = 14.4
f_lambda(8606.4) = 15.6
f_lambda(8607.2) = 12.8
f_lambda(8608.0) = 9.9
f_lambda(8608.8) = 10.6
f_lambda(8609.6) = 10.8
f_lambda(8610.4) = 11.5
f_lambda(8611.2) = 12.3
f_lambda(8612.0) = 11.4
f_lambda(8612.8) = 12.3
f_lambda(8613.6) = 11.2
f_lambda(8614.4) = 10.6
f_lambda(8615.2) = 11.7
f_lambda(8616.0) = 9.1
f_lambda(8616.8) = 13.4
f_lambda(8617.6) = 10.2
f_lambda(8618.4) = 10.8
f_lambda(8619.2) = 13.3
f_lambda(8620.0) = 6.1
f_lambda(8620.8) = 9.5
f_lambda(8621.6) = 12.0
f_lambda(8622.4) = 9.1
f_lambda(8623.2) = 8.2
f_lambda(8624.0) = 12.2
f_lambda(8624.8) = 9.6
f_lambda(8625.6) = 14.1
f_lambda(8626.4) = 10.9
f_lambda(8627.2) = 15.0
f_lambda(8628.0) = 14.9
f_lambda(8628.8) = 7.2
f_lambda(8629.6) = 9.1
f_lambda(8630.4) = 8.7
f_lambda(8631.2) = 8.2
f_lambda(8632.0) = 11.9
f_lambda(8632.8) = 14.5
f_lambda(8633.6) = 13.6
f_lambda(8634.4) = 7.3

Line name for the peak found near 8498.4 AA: [S II]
